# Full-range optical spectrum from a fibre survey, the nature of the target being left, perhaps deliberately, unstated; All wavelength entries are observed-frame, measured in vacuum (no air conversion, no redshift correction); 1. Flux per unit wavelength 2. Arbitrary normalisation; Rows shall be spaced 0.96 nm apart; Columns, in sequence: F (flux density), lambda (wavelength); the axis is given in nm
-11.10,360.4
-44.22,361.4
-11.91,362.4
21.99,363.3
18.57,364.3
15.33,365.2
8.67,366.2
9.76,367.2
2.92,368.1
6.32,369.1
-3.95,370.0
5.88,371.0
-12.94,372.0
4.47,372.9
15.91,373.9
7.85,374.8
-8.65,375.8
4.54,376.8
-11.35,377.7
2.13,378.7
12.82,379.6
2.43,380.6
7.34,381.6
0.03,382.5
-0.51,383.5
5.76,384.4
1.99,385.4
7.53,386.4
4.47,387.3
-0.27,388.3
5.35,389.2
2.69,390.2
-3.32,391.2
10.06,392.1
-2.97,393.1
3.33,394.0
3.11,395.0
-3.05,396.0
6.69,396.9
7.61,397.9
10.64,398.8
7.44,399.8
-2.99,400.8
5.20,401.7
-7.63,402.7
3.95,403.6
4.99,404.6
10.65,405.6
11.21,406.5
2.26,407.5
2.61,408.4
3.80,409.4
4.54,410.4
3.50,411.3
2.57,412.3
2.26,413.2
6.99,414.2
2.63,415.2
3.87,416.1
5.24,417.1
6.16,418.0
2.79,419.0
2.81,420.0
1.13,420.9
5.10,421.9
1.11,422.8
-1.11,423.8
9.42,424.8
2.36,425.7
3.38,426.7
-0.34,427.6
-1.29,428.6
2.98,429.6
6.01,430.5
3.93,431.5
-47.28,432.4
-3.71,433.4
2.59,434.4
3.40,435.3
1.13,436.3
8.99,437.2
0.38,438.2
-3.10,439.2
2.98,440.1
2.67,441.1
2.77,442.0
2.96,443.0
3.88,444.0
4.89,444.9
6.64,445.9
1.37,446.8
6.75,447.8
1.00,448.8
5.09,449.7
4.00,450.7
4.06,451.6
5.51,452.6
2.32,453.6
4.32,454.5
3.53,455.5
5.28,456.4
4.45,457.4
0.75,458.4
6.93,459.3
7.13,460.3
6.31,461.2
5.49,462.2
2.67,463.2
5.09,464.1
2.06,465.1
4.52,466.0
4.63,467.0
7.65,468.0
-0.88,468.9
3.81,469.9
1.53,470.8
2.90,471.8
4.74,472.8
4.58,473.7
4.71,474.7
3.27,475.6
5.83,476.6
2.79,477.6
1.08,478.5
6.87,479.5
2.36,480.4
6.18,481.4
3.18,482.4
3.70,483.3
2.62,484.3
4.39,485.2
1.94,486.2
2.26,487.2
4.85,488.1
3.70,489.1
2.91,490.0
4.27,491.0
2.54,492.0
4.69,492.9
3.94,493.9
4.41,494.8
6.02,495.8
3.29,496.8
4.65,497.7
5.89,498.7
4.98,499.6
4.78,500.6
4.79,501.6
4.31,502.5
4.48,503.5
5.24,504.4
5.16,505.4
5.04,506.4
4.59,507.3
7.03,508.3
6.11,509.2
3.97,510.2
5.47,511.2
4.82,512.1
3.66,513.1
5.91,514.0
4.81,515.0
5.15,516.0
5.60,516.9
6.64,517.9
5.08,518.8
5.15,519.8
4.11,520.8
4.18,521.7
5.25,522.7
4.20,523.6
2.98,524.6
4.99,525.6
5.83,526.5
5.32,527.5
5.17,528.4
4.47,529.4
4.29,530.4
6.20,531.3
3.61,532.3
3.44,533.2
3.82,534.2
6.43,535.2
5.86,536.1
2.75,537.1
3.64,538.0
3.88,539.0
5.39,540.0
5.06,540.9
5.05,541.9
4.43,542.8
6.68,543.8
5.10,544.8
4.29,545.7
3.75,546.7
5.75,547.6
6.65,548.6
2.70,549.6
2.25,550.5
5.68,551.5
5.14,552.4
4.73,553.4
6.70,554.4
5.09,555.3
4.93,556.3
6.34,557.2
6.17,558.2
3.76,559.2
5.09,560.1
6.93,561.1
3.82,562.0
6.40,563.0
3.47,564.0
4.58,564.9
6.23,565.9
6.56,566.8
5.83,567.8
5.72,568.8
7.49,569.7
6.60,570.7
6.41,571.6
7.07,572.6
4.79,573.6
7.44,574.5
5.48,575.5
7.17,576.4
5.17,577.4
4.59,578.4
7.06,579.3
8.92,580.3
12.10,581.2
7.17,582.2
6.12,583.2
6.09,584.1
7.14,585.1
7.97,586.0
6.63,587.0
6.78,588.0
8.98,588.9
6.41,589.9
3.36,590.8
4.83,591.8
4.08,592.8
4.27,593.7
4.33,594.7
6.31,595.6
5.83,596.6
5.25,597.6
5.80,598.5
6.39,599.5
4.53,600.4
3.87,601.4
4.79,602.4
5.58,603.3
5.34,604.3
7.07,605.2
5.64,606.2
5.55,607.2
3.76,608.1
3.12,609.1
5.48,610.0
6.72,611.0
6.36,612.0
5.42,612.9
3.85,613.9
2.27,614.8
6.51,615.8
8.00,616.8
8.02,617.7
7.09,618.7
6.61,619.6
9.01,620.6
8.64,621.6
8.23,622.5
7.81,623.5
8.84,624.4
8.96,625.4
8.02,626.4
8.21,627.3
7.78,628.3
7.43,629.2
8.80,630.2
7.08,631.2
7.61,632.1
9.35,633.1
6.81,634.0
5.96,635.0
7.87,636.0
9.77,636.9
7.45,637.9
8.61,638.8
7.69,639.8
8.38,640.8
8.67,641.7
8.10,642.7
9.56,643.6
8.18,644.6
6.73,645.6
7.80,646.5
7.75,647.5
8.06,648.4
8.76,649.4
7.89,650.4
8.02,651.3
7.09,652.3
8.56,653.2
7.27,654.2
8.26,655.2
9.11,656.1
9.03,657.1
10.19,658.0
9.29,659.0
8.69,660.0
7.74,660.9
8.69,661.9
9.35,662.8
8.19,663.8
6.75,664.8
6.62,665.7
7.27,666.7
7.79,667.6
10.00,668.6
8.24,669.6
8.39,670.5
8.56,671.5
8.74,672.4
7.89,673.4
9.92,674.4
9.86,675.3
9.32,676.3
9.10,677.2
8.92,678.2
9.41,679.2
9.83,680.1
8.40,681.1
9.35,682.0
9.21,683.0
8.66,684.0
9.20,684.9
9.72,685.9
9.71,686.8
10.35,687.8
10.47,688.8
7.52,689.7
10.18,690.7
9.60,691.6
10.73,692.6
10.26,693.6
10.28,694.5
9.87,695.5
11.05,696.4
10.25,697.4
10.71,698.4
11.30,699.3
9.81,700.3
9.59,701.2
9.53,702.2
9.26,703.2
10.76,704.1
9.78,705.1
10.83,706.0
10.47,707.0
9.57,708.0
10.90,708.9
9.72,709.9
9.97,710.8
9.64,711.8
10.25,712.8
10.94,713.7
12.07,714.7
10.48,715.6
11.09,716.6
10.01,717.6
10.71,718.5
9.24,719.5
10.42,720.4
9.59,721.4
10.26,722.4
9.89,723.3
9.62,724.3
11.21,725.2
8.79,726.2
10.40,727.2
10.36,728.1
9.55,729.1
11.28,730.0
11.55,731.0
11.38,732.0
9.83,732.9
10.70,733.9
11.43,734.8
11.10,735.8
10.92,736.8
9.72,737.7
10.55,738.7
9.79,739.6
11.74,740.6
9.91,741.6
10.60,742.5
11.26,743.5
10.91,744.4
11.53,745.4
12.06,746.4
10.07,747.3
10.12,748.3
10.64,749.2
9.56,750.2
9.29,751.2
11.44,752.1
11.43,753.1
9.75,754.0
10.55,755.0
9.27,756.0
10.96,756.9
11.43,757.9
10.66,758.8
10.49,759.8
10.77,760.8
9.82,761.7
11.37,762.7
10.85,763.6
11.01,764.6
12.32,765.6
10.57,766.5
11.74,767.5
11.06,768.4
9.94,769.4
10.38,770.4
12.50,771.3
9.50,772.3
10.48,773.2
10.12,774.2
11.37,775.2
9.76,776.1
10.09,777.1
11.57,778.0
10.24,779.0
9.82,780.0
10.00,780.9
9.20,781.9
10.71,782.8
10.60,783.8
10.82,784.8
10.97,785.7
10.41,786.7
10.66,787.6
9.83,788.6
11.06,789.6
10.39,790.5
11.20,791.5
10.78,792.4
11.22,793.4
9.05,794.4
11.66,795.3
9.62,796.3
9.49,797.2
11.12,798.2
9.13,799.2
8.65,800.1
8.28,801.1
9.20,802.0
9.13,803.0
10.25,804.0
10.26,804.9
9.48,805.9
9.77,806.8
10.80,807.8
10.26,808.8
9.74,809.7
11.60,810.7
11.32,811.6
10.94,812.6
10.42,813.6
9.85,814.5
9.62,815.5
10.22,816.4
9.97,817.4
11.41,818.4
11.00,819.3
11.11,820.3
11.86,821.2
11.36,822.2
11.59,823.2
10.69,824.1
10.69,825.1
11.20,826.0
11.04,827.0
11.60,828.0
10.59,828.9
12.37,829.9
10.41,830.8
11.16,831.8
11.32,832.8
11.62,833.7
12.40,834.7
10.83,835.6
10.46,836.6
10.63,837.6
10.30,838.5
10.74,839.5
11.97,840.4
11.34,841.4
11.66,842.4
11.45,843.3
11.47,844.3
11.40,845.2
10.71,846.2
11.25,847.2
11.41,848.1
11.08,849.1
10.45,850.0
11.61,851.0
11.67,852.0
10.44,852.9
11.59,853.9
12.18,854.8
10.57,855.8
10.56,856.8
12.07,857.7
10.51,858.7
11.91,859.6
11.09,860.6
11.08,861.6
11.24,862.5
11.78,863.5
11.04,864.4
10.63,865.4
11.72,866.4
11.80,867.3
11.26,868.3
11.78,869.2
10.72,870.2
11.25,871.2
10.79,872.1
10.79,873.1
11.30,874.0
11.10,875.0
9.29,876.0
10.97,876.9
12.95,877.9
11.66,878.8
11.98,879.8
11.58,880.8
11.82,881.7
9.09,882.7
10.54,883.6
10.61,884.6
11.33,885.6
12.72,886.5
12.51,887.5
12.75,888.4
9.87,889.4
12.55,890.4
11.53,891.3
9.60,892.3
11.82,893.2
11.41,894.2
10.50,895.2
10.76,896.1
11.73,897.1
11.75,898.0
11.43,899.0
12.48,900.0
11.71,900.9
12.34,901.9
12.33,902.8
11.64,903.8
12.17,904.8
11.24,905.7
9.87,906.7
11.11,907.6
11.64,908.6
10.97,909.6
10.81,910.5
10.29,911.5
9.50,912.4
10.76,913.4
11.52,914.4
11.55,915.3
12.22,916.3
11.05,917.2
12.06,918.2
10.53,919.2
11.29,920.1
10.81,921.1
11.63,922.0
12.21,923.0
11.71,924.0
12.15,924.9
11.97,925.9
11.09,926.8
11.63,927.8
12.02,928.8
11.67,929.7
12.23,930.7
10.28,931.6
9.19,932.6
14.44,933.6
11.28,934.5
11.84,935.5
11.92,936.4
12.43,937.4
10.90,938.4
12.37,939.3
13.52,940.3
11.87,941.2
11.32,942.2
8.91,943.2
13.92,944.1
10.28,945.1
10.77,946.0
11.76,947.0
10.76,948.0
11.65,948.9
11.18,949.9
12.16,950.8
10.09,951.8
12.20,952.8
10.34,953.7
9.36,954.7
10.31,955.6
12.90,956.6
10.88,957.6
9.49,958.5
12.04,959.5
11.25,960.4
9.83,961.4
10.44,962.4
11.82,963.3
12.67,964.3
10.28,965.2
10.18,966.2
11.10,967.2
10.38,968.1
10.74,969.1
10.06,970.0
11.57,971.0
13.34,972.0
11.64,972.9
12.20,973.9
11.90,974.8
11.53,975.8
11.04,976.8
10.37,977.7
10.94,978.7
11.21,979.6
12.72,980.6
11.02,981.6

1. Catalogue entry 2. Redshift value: 0.547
